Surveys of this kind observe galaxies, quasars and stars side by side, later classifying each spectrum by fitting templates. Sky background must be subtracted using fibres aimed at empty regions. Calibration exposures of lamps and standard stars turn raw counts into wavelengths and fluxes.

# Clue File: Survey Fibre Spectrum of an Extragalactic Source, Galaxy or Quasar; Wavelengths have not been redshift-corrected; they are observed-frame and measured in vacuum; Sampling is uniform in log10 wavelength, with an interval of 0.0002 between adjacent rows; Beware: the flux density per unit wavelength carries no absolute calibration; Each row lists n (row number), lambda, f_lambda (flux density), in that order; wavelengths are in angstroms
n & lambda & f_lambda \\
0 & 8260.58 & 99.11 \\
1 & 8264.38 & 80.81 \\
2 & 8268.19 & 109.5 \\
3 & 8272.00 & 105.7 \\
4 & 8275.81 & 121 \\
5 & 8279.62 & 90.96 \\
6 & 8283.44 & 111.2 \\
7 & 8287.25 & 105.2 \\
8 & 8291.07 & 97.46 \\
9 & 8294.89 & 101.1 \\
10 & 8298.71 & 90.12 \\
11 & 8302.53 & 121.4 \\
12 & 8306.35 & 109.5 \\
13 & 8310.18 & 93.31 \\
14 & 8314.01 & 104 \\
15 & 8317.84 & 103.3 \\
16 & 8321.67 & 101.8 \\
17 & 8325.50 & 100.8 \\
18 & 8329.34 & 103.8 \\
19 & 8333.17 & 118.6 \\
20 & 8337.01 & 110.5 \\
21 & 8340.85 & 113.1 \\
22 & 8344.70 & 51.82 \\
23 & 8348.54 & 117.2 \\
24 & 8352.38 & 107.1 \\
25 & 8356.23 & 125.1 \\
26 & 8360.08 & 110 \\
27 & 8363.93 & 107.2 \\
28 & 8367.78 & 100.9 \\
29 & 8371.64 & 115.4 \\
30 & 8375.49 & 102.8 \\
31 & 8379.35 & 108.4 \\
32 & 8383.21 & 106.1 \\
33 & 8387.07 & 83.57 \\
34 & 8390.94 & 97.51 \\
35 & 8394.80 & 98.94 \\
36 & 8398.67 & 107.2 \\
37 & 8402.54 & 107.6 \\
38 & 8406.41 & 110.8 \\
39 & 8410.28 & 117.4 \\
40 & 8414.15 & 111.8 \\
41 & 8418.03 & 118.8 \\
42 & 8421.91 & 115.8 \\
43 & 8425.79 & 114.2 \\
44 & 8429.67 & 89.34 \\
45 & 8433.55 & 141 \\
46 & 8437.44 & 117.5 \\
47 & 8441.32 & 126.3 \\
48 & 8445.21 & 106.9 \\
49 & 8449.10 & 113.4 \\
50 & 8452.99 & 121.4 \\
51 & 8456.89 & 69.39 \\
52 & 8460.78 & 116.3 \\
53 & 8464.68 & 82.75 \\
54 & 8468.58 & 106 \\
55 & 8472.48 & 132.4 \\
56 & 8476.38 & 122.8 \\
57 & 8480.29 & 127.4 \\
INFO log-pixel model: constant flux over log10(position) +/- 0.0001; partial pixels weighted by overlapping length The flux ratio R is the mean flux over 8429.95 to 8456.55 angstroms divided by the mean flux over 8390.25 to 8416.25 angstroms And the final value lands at 1.1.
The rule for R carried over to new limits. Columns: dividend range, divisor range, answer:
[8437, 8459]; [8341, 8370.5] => 1.05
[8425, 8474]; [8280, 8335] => 1.06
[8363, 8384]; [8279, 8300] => 1.07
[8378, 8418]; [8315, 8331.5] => 1.03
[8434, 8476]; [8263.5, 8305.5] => 1.07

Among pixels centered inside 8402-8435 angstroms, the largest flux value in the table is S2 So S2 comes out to 141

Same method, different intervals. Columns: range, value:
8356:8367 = 125.1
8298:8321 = 121.4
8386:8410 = 110.8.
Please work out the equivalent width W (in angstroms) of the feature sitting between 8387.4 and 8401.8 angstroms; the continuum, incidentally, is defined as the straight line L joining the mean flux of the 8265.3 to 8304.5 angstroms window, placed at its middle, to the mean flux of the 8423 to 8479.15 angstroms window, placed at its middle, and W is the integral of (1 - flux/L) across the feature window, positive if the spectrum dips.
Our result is 1.26 angstroms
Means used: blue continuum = 105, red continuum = 112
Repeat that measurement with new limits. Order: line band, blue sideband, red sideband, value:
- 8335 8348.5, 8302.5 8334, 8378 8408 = 1.1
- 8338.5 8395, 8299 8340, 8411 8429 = 3.3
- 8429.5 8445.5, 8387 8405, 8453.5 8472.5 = -3.2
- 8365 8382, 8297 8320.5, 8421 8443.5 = 0.6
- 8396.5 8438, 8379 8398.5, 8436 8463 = -3.8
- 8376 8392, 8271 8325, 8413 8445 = 1.8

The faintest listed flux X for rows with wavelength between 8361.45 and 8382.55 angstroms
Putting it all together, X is 100.9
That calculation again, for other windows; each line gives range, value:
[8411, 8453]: 89.34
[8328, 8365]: 51.82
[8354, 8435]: 83.57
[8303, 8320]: 93.31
